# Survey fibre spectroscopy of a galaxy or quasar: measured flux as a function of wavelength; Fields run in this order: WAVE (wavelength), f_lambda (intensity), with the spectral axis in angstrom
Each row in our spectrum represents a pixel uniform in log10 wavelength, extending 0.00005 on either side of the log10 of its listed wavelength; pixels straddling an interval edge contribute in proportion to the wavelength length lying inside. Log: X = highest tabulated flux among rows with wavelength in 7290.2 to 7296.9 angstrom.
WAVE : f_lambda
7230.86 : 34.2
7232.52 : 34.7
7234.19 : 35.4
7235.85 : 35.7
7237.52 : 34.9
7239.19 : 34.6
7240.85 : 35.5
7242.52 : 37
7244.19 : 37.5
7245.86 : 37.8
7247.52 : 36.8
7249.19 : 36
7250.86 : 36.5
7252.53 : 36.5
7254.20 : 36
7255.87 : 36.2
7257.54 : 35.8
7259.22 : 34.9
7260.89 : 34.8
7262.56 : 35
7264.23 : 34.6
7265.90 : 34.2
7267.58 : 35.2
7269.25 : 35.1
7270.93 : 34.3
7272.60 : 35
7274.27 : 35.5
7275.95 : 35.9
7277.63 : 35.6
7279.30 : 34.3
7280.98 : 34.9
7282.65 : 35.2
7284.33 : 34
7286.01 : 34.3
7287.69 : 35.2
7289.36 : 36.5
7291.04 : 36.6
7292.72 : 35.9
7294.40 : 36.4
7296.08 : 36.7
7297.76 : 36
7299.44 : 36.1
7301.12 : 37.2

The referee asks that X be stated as 36.7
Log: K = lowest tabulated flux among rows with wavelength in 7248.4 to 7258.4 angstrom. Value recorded 35.8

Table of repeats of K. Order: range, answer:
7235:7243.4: 34.6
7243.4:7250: 36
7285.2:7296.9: 34.3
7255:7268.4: 34.2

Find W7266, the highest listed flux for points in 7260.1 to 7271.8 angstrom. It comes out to 35.2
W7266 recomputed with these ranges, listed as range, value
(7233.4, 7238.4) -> 35.7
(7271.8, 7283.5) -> 35.9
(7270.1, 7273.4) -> 35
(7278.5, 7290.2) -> 36.5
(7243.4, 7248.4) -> 37.8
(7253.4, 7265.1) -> 36.2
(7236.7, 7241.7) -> 35.5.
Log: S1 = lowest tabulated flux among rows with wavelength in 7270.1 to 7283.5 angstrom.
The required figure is 34.3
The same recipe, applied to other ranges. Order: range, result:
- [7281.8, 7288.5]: 34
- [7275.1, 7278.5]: 35.6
